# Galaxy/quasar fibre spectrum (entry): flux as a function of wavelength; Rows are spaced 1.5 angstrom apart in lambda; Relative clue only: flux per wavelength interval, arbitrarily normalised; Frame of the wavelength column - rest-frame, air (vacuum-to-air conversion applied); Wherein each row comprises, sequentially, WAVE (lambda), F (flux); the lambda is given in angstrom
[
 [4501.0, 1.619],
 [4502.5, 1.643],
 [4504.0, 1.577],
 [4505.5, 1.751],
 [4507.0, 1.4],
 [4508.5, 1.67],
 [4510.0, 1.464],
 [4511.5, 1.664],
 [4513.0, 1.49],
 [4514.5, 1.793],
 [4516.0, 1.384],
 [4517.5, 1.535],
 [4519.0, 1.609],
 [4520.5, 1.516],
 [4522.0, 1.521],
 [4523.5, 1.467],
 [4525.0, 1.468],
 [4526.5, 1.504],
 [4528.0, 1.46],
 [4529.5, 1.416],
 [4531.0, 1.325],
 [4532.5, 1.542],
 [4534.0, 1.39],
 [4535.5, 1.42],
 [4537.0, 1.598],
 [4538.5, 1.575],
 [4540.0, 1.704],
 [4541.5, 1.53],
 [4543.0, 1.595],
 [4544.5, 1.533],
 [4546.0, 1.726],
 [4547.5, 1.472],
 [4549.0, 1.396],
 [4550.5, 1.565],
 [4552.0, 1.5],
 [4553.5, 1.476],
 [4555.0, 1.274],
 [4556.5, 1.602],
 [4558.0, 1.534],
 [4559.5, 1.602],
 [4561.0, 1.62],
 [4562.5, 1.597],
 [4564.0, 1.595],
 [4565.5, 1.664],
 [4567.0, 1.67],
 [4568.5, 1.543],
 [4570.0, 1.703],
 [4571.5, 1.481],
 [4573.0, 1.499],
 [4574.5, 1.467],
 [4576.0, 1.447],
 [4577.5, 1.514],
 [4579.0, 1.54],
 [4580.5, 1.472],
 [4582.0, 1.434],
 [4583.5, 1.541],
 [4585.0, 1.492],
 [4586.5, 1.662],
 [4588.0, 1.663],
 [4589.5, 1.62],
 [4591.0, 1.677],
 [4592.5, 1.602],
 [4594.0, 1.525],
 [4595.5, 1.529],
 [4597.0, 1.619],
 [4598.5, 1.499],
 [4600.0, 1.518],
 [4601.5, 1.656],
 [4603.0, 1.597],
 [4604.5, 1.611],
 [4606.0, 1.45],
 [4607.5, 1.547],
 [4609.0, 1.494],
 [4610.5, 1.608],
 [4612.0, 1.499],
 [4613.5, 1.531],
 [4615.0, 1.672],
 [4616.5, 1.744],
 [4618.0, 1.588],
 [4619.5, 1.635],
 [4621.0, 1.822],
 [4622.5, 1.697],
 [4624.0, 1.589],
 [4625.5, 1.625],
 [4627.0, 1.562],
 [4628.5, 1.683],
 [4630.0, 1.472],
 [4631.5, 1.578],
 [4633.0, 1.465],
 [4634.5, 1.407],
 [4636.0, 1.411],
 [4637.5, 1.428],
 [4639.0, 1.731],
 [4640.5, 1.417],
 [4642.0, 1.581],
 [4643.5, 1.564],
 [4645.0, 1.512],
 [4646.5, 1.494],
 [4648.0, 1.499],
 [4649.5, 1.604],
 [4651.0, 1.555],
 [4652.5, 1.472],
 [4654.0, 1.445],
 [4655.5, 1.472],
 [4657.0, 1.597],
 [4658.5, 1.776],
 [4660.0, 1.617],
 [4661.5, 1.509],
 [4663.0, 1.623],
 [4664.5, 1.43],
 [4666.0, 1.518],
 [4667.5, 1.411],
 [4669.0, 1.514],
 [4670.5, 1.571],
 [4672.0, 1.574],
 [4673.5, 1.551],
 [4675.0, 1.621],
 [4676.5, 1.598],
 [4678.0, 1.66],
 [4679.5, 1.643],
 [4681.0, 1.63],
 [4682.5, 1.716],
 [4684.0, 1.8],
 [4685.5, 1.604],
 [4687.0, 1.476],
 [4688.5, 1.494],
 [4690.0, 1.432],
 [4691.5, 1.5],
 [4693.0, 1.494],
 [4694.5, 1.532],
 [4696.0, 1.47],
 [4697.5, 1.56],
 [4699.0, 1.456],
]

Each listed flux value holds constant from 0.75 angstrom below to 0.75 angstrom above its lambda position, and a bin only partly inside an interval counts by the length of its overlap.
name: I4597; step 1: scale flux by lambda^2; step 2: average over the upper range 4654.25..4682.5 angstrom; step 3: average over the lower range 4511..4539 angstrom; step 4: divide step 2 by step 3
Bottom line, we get 1.11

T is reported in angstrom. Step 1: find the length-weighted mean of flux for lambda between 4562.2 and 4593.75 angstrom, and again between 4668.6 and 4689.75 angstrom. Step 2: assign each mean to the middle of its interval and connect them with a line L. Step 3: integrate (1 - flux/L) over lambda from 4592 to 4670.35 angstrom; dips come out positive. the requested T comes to 1.29 angstrom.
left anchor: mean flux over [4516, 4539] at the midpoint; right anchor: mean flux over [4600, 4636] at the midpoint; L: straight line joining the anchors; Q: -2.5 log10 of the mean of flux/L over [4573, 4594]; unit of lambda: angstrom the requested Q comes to 0.00 mag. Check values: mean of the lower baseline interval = 1.49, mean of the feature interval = 1.55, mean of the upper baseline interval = 1.58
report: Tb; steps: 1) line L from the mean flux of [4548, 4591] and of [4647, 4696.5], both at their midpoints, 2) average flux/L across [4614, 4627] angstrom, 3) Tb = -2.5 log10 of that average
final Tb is -0.08 mag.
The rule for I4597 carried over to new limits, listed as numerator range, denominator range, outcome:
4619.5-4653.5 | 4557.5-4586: 1.03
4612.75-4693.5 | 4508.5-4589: 1.07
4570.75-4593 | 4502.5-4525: 1.02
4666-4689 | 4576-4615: 1.06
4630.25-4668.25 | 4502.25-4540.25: 1.05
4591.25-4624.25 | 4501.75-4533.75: 1.08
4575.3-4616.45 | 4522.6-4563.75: 1.05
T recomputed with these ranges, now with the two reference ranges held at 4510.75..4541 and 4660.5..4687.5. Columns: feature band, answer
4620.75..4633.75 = -0.3 angstrom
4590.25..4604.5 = -0.3 angstrom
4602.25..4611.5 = 0.0 angstrom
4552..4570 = -0.4 angstrom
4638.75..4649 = 0.2 angstrom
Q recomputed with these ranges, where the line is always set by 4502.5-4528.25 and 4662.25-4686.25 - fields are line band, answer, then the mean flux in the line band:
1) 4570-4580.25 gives 0.04 mag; 1.51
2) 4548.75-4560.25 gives 0.04 mag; 1.5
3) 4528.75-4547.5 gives 0.02 mag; 1.53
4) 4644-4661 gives 0.03 mag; 1.55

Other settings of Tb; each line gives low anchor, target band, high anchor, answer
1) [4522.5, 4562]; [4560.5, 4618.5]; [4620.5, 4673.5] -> -0.03 mag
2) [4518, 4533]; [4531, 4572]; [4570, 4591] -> -0.03 mag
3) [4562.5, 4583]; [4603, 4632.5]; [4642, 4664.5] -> -0.04 mag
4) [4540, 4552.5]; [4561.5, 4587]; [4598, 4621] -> 0.01 mag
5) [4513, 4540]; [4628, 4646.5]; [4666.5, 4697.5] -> 0.02 mag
